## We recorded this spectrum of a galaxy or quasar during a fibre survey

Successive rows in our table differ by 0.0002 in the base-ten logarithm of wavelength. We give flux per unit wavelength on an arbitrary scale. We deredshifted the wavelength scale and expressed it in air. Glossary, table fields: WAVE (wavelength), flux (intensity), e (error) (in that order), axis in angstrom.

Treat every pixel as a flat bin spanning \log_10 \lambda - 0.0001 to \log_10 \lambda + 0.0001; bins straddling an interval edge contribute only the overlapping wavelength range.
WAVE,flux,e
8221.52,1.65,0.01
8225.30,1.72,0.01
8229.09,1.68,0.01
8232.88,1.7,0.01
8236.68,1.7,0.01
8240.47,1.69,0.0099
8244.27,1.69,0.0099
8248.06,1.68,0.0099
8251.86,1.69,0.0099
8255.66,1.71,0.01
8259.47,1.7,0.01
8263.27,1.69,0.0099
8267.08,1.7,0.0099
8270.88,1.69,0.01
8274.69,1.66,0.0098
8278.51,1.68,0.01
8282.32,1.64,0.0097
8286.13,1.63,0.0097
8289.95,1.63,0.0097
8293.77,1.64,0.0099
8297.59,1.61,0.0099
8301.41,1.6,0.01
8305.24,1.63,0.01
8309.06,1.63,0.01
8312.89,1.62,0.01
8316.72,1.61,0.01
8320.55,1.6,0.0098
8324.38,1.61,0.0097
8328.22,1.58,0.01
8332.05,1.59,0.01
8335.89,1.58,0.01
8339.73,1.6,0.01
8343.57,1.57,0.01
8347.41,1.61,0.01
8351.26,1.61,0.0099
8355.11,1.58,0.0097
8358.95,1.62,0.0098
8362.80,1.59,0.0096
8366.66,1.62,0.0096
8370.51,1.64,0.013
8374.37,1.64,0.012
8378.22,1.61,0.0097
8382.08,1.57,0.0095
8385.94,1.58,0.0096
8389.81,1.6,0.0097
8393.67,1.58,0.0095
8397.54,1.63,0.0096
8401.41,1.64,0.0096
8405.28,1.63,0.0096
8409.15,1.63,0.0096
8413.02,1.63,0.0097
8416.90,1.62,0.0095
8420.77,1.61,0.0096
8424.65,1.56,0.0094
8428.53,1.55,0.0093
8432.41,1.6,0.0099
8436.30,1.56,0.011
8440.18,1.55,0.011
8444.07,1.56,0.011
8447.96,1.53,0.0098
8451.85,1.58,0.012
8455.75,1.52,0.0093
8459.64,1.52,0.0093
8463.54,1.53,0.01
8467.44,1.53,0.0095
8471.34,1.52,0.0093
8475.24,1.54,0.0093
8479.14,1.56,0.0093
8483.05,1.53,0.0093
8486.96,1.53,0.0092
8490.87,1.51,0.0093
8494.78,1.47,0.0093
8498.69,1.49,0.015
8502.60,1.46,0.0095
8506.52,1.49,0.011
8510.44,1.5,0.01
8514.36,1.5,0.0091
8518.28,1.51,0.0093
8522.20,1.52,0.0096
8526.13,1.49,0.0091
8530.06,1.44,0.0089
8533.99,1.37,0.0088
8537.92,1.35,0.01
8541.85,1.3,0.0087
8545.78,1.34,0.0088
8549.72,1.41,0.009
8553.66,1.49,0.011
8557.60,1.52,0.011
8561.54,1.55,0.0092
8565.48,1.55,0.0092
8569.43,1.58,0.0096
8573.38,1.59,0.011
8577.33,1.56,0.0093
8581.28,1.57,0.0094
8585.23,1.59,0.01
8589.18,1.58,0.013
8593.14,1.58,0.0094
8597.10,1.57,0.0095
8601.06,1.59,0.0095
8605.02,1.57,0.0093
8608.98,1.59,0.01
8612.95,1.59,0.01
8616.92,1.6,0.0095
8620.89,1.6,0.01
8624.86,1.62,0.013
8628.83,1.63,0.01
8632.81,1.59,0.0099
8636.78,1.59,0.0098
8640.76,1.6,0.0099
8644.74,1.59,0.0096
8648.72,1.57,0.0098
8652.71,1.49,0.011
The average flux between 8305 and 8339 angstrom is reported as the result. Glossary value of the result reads 1.6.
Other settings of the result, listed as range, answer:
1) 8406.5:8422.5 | 1.62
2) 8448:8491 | 1.53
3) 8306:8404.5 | 1.61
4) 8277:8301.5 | 1.63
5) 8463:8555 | 1.47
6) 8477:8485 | 1.54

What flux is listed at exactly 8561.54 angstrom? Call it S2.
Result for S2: 1.55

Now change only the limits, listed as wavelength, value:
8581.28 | 1.57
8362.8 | 1.59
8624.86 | 1.62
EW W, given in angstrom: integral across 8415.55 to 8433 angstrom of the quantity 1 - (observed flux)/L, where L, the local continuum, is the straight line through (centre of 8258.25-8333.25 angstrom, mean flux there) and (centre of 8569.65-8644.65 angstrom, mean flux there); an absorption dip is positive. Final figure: 0.3 angstrom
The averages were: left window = 1.64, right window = 1.59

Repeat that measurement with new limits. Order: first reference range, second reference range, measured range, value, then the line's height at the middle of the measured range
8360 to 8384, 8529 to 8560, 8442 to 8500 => -1.40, 1.49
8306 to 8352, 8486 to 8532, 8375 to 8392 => -0.28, 1.57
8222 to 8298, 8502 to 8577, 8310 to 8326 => 0.23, 1.64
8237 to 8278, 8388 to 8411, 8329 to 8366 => 1.12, 1.64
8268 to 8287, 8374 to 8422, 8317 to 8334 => 0.49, 1.64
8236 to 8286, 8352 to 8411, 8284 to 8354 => 1.73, 1.65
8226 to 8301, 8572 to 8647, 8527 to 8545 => 2.65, 1.61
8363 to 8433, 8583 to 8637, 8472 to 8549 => 6.32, 1.6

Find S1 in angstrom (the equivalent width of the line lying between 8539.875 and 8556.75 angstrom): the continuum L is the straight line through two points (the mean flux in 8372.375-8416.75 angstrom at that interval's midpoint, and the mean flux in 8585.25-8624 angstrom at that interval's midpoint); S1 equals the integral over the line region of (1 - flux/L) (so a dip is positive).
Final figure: 2.1 angstrom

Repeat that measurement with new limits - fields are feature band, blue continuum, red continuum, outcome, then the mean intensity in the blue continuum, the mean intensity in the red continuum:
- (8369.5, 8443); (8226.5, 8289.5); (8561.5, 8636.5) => 1.8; 1.68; 1.59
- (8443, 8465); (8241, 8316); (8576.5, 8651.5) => 1.1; 1.66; 1.59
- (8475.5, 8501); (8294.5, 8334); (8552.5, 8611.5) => 1.1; 1.61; 1.57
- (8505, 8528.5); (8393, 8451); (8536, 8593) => 0.5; 1.59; 1.5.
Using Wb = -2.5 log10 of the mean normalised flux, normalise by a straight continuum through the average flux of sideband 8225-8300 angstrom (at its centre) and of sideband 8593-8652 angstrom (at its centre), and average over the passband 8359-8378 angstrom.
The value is 0.02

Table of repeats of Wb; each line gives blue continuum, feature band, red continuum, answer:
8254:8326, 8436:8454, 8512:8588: -0.003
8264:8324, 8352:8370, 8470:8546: -0.013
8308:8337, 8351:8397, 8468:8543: -0.025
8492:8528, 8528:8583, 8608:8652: 0.043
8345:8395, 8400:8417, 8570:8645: -0.020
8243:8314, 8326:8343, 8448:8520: 0.023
